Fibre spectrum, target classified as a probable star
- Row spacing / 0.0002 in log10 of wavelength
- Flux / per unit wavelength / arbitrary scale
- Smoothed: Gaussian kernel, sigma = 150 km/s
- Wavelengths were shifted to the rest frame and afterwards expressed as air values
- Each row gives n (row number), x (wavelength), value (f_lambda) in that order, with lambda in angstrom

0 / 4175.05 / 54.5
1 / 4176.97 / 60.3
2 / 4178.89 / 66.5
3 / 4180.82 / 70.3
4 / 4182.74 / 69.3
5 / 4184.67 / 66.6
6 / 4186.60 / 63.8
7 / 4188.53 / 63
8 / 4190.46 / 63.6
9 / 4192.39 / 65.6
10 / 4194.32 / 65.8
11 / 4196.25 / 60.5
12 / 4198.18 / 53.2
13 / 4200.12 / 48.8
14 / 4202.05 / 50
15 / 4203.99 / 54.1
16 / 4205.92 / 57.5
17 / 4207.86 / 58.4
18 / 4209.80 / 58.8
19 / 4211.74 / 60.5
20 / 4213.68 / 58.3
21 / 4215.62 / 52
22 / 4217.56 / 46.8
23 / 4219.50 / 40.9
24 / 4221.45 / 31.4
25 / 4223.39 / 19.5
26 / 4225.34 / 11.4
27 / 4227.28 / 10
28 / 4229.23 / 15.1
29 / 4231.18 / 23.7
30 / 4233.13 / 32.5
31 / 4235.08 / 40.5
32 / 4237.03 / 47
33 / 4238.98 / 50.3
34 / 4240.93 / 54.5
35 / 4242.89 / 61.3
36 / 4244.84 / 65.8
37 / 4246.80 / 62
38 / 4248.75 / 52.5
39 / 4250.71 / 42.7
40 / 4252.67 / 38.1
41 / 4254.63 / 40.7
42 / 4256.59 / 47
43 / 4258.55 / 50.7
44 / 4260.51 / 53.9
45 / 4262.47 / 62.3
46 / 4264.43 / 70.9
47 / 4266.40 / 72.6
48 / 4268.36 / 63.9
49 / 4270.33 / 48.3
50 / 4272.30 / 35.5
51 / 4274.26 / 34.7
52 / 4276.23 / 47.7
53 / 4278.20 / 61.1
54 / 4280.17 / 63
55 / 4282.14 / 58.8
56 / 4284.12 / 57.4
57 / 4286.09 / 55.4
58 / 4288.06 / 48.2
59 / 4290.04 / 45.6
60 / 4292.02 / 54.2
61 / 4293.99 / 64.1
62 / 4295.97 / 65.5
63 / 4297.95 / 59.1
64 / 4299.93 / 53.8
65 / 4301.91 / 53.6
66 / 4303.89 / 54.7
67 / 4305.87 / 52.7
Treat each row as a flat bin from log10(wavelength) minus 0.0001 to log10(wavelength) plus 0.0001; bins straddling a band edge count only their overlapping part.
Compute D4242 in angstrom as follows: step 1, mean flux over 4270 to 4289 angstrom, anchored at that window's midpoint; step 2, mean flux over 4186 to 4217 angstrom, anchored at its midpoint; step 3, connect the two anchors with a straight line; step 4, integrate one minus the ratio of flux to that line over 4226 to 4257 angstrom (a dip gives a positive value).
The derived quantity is 6.8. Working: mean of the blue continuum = 58.1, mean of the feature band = 42.4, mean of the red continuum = 51.1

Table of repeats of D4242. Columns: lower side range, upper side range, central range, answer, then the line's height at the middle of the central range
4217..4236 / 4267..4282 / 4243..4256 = -4.3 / 38.7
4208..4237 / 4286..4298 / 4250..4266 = -1.7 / 46.5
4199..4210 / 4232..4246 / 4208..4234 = 8.1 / 52.3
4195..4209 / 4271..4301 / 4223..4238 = 8.1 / 54.5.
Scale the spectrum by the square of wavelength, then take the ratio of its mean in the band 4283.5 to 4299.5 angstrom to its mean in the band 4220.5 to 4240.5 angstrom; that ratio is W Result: 2.0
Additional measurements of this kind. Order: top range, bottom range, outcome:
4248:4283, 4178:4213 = 0.89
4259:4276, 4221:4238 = 2.18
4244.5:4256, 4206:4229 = 1.24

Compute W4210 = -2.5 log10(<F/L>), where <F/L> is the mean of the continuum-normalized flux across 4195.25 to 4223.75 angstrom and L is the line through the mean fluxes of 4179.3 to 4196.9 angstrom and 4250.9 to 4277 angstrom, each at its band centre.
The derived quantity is 0.21 mag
